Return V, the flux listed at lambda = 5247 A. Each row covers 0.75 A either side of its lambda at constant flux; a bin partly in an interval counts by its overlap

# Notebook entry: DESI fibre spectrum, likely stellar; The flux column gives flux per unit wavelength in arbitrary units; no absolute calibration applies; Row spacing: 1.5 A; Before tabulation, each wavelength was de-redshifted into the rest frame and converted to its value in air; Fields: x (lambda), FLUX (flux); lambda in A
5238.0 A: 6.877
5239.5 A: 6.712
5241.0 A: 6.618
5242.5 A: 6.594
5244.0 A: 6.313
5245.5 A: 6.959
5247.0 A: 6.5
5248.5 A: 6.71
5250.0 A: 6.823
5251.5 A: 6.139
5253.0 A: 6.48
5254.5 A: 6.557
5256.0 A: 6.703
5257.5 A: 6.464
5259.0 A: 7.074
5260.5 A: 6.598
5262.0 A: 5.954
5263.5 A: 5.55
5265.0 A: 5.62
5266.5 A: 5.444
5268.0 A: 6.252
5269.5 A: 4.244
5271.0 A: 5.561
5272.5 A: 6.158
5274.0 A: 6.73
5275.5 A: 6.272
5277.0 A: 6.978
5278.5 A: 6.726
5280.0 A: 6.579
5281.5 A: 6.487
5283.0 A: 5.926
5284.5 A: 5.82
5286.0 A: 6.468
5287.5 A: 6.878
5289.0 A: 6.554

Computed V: 6.5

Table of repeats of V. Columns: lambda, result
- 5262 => 5.954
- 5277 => 6.978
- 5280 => 6.579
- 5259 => 7.074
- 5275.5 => 6.272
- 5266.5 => 5.444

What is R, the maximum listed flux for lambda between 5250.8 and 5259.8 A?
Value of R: 7.074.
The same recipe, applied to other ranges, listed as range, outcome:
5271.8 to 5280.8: 6.978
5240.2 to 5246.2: 6.959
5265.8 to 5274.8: 6.73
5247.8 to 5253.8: 6.823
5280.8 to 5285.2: 6.487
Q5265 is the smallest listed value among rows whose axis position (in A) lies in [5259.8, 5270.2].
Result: 4.244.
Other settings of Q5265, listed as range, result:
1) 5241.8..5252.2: 6.139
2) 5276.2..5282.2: 6.487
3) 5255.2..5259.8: 6.464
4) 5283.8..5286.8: 5.82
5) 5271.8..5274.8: 6.158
